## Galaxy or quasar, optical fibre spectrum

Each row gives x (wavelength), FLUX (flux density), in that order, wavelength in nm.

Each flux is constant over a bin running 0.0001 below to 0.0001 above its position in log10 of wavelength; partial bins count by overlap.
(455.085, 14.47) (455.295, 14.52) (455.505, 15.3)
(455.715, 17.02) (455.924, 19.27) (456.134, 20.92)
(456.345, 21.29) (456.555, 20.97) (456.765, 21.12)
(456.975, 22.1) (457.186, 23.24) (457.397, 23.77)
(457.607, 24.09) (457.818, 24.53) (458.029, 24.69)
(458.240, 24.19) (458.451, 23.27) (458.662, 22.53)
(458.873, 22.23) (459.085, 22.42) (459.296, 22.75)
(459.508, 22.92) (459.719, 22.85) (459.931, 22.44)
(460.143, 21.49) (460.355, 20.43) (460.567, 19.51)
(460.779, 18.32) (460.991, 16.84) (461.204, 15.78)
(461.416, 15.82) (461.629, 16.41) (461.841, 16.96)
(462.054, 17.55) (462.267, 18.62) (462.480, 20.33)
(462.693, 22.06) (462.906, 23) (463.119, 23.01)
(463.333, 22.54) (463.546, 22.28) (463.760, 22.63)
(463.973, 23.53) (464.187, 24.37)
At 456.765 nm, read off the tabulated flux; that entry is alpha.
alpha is 21.12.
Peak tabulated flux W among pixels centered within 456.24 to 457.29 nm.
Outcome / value 23.24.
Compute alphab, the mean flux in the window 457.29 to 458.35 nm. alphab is 24.2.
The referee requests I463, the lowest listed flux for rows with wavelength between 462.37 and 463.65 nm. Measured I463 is 20.33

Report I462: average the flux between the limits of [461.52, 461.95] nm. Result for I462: 16.7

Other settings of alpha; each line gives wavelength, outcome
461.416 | 15.82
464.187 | 24.37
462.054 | 17.55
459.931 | 22.44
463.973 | 23.53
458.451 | 23.27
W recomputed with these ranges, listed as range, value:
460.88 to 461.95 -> 16.96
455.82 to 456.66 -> 21.29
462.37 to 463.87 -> 23.01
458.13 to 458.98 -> 24.19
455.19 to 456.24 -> 20.92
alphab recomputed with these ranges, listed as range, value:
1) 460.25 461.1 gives 18.8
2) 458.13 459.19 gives 22.9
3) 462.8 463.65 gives 22.7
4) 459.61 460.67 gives 21.4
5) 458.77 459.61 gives 22.6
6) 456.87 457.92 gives 23.5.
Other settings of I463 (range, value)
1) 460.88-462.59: 15.78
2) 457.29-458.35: 23.77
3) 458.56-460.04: 22.23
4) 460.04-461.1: 16.84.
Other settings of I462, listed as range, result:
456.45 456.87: 21.1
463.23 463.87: 22.5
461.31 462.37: 17.1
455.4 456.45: 18.8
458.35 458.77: 22.9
